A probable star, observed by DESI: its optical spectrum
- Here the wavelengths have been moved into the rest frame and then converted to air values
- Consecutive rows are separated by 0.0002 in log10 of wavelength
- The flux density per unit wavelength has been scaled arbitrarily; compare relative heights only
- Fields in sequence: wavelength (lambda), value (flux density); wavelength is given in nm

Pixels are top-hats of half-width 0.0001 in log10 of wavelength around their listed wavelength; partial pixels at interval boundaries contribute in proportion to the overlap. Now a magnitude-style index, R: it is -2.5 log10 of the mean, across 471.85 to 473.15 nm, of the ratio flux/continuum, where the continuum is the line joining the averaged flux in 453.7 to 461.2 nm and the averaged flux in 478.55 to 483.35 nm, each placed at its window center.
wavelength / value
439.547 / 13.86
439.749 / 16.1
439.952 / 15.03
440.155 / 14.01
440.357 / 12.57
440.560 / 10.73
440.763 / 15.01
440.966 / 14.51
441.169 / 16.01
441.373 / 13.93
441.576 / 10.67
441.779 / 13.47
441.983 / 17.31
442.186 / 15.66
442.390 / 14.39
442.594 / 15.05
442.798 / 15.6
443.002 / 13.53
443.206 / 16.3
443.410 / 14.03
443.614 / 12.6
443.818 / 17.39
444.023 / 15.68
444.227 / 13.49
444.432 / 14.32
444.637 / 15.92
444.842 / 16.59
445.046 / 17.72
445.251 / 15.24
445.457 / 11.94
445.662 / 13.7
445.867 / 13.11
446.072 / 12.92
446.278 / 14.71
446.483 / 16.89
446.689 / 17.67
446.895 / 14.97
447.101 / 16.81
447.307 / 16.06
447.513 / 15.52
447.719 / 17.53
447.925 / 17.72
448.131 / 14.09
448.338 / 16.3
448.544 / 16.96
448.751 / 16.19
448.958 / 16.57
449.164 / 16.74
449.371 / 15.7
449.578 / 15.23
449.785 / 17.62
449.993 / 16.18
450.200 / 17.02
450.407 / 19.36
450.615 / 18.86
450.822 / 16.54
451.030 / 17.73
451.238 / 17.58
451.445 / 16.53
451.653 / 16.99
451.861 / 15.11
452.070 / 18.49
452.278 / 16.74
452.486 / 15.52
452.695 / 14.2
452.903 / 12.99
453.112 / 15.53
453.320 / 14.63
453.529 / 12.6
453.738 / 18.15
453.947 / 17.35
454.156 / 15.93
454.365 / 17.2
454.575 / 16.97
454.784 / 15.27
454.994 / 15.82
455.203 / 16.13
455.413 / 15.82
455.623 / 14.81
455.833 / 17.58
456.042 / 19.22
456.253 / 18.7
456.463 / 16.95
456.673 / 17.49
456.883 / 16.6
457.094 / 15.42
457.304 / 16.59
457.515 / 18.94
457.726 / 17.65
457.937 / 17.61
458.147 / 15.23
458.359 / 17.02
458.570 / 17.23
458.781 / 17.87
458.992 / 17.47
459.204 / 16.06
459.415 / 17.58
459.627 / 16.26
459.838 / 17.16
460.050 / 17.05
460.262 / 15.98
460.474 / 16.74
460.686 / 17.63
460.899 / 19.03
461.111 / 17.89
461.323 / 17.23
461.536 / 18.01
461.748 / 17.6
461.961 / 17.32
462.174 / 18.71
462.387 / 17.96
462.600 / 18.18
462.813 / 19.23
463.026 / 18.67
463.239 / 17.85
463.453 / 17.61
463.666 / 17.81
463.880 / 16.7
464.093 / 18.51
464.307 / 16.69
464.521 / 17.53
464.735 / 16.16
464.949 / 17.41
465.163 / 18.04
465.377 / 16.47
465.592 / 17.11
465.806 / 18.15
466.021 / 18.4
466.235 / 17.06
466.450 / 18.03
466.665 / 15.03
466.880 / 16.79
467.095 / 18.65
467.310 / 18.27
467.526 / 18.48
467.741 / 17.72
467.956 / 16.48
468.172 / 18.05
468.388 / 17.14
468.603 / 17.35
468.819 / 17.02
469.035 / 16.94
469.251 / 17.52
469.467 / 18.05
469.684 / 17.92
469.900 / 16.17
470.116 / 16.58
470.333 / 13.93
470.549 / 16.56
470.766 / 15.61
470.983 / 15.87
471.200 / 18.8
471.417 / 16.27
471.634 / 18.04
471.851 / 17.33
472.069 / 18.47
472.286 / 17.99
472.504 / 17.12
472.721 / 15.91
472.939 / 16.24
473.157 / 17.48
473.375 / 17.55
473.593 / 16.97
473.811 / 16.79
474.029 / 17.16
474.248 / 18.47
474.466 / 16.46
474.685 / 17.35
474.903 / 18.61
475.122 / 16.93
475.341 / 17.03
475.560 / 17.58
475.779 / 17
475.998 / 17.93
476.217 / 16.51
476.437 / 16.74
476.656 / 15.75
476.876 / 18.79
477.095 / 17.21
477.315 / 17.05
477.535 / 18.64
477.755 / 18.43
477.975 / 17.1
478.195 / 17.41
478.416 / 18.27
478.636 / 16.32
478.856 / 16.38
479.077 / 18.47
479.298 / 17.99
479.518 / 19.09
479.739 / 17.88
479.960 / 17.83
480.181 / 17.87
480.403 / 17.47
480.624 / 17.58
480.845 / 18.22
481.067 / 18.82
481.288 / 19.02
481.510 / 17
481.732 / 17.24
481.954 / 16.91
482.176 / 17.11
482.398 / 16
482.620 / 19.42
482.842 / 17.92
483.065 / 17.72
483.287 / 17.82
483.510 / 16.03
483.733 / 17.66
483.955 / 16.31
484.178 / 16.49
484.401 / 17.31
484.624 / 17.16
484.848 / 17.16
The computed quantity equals 0.02 mag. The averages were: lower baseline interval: 17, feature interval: 17.2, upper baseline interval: 17.7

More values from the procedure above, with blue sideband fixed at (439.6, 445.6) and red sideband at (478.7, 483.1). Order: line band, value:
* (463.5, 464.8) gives -0.057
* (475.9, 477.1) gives 0.017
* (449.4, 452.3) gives -0.121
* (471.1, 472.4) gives -0.048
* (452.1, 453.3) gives 0.019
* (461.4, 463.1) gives -0.122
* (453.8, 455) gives -0.062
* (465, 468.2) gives -0.057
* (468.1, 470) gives -0.034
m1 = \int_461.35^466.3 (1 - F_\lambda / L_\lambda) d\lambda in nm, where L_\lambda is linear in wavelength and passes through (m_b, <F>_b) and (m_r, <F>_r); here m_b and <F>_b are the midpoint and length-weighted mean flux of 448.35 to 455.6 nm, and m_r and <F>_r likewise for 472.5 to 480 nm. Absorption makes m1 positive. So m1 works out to -0.25 nm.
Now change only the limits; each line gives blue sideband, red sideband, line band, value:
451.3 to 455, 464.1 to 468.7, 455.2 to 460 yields -0.183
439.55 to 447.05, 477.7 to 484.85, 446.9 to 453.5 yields -0.497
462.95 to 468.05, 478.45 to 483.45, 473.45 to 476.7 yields 0.082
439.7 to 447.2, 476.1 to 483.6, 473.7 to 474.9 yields -0.015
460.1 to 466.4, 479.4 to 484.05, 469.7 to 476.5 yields 0.241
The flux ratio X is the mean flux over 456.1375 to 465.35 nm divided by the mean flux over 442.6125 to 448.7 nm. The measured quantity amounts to 1.13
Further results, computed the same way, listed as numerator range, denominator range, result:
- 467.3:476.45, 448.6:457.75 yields 1.04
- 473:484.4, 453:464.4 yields 1.02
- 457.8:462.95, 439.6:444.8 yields 1.20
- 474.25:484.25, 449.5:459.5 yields 1.05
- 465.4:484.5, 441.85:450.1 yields 1.12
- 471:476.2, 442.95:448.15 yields 1.13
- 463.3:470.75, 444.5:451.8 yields 1.06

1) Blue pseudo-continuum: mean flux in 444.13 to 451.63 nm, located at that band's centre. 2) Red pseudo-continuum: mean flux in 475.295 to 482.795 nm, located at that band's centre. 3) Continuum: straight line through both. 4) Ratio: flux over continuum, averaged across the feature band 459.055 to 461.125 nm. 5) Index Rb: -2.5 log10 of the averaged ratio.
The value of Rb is -0.03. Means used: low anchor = 16.1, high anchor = 17.6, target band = 17.1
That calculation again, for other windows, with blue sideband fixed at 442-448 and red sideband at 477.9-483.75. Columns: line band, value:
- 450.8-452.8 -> -0.05 mag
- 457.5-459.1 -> -0.07 mag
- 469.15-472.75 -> 0.00 mag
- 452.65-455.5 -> 0.02 mag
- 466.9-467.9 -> -0.08 mag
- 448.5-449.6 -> -0.05 mag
